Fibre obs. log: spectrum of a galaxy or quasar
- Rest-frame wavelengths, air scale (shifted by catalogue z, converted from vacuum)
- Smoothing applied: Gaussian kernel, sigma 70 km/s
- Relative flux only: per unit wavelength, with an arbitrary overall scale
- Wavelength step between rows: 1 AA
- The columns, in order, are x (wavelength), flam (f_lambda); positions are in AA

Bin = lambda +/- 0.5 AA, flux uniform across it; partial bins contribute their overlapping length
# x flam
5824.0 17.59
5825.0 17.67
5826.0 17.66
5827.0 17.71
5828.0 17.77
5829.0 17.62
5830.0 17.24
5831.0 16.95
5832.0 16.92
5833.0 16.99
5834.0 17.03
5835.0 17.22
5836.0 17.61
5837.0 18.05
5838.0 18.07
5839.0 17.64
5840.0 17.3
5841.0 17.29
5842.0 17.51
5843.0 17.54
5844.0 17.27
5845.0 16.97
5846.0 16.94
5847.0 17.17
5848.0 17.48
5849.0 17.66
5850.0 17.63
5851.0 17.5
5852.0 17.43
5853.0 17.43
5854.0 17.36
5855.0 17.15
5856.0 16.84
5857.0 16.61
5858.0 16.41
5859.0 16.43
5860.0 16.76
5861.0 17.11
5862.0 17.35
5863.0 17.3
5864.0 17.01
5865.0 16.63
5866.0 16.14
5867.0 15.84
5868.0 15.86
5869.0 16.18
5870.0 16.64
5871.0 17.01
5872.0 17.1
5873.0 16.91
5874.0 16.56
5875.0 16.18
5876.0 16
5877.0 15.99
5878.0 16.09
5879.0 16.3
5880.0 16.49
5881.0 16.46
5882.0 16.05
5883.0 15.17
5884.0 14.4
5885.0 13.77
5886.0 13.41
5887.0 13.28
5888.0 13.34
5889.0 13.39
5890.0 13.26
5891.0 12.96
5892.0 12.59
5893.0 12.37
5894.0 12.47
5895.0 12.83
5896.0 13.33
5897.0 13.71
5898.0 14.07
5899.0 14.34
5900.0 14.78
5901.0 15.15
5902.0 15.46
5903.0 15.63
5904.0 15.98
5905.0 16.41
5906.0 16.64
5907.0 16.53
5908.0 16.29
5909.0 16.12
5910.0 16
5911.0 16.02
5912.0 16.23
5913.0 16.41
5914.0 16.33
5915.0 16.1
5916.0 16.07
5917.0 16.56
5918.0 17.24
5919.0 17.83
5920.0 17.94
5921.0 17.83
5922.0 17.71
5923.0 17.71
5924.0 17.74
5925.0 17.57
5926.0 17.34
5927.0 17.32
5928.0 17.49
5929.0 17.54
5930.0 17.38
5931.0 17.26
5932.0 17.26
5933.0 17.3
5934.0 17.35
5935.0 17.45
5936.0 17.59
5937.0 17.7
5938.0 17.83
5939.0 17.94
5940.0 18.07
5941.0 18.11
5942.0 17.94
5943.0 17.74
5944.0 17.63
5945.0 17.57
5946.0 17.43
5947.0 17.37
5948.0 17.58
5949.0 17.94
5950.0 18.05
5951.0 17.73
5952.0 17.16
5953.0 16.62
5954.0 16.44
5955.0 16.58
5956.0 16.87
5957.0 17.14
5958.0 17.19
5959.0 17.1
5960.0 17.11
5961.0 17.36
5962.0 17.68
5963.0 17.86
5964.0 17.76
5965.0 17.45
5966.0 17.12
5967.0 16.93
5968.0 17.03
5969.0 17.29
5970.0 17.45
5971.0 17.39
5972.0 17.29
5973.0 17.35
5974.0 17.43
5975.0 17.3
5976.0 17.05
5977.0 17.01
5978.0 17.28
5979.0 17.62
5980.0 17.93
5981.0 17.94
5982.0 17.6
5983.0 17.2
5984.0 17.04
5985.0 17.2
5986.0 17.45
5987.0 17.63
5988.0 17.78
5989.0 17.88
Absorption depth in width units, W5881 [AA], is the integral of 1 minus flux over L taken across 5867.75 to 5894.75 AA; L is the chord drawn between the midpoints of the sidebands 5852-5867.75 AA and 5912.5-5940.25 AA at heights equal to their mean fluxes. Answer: 3.13 AA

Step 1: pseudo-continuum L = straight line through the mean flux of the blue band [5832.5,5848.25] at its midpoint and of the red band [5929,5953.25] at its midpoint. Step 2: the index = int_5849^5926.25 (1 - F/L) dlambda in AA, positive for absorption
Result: 6.8 AA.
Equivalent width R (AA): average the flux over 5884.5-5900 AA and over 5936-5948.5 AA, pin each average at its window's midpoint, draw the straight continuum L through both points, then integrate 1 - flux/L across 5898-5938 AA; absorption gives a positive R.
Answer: -3.0 AA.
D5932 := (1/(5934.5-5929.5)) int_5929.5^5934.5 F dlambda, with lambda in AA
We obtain 17.3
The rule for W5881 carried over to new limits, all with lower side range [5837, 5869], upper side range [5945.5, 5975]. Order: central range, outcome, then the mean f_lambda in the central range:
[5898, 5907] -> 0.9 AA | 15.5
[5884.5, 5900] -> 3.5 AA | 13.3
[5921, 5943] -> -0.5 AA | 17.6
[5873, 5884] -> 0.7 AA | 16.1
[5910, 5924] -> 0.2 AA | 16.9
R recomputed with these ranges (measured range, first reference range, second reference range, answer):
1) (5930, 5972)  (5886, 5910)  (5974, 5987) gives -2.86 AA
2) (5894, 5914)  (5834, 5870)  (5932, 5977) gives 2.25 AA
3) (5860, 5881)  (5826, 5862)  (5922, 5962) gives 0.96 AA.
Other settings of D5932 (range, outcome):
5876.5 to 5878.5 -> 16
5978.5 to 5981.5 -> 17.8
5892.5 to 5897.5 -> 12.9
